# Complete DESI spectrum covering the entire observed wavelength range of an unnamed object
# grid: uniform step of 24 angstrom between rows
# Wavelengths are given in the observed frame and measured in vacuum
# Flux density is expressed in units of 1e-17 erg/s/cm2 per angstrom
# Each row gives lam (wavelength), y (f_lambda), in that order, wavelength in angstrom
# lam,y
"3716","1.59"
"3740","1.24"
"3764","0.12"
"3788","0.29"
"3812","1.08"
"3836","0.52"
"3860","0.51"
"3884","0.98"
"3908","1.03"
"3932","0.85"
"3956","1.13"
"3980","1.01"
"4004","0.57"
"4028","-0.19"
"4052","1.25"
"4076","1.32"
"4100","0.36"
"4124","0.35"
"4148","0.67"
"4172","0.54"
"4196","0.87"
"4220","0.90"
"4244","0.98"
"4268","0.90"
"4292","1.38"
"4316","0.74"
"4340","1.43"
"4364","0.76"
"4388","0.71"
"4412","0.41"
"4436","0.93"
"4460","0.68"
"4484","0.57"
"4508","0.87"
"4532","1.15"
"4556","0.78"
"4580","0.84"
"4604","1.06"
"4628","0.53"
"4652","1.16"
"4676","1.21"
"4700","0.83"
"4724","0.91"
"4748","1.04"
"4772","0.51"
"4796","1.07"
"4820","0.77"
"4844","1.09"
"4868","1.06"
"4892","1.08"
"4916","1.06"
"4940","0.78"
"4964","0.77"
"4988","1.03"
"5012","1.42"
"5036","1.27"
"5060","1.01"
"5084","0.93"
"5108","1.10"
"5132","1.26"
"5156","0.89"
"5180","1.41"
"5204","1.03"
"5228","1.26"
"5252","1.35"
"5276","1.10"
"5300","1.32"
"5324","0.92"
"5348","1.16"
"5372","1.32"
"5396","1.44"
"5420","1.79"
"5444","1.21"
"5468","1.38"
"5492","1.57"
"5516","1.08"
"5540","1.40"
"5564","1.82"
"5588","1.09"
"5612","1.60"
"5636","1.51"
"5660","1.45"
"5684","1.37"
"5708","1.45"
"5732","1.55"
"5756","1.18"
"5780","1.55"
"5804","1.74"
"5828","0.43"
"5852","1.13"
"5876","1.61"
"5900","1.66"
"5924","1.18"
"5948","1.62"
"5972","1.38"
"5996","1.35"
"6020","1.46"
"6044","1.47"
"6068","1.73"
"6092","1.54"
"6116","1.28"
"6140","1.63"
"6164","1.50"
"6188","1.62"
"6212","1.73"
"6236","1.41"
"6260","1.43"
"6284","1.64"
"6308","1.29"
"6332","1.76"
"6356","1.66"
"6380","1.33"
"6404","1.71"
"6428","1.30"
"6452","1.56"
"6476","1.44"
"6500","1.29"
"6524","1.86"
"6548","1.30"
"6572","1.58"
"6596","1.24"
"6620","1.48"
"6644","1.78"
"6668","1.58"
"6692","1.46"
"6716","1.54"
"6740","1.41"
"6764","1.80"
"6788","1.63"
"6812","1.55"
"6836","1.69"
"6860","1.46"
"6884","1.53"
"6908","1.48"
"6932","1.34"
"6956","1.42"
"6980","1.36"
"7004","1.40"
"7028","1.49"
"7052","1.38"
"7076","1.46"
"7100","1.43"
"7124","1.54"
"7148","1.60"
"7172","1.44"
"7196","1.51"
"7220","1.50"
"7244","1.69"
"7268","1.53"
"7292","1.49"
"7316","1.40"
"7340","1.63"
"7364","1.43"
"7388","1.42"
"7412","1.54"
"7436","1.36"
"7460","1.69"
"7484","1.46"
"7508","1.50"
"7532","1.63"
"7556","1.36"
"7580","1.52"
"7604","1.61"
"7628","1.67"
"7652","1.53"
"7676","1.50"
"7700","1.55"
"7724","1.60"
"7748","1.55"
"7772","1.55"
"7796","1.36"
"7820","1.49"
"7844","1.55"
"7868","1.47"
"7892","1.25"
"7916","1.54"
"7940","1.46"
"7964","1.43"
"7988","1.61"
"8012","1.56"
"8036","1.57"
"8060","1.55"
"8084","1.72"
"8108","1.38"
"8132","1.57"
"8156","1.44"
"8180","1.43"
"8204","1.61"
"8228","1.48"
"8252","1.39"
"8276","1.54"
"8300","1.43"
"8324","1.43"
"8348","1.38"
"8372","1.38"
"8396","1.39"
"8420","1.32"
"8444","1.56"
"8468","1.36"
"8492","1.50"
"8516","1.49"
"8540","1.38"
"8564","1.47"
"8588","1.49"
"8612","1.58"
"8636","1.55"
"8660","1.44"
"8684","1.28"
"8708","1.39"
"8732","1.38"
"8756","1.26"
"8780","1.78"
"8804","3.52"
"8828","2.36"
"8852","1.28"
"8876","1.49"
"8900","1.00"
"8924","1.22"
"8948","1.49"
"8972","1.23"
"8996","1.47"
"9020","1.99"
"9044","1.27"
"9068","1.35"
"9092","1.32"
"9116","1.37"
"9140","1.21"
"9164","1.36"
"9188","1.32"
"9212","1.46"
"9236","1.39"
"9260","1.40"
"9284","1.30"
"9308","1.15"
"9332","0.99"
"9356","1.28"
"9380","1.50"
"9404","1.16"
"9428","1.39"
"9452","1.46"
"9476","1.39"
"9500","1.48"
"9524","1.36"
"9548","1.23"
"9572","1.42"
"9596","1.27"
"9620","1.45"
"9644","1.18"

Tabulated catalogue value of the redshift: 0.341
